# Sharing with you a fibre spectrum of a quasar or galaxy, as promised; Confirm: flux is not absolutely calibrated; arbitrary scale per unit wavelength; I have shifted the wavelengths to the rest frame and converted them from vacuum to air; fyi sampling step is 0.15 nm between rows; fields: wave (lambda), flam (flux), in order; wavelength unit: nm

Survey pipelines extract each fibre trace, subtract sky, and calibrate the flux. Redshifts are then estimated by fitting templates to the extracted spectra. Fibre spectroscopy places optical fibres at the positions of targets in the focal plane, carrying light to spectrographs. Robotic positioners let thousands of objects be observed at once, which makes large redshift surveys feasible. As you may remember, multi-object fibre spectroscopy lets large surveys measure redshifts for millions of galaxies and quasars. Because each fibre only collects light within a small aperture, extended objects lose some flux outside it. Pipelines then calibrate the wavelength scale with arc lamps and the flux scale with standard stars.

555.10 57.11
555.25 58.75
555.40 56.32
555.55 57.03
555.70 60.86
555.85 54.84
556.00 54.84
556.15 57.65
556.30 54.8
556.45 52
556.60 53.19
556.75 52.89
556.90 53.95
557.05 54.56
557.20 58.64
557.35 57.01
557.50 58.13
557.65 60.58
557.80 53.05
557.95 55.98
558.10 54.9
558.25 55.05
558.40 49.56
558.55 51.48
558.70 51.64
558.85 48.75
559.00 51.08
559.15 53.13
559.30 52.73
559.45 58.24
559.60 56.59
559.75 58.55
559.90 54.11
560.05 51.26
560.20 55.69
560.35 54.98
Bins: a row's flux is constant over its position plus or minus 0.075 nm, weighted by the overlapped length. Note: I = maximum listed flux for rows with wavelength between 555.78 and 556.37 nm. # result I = 57.65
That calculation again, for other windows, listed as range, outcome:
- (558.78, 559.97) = 58.55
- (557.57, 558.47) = 60.58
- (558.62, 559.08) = 51.64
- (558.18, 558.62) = 55.05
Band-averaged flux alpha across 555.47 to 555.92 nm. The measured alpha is 57.6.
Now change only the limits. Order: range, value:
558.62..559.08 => 50.5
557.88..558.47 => 53.9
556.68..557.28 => 55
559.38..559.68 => 57.4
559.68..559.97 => 56.3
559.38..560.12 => 55.8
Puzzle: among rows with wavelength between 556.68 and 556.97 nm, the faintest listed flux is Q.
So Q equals 52.89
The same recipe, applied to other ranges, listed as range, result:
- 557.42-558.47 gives 49.56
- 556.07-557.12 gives 52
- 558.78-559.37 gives 48.75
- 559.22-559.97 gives 52.73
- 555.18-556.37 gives 54.8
